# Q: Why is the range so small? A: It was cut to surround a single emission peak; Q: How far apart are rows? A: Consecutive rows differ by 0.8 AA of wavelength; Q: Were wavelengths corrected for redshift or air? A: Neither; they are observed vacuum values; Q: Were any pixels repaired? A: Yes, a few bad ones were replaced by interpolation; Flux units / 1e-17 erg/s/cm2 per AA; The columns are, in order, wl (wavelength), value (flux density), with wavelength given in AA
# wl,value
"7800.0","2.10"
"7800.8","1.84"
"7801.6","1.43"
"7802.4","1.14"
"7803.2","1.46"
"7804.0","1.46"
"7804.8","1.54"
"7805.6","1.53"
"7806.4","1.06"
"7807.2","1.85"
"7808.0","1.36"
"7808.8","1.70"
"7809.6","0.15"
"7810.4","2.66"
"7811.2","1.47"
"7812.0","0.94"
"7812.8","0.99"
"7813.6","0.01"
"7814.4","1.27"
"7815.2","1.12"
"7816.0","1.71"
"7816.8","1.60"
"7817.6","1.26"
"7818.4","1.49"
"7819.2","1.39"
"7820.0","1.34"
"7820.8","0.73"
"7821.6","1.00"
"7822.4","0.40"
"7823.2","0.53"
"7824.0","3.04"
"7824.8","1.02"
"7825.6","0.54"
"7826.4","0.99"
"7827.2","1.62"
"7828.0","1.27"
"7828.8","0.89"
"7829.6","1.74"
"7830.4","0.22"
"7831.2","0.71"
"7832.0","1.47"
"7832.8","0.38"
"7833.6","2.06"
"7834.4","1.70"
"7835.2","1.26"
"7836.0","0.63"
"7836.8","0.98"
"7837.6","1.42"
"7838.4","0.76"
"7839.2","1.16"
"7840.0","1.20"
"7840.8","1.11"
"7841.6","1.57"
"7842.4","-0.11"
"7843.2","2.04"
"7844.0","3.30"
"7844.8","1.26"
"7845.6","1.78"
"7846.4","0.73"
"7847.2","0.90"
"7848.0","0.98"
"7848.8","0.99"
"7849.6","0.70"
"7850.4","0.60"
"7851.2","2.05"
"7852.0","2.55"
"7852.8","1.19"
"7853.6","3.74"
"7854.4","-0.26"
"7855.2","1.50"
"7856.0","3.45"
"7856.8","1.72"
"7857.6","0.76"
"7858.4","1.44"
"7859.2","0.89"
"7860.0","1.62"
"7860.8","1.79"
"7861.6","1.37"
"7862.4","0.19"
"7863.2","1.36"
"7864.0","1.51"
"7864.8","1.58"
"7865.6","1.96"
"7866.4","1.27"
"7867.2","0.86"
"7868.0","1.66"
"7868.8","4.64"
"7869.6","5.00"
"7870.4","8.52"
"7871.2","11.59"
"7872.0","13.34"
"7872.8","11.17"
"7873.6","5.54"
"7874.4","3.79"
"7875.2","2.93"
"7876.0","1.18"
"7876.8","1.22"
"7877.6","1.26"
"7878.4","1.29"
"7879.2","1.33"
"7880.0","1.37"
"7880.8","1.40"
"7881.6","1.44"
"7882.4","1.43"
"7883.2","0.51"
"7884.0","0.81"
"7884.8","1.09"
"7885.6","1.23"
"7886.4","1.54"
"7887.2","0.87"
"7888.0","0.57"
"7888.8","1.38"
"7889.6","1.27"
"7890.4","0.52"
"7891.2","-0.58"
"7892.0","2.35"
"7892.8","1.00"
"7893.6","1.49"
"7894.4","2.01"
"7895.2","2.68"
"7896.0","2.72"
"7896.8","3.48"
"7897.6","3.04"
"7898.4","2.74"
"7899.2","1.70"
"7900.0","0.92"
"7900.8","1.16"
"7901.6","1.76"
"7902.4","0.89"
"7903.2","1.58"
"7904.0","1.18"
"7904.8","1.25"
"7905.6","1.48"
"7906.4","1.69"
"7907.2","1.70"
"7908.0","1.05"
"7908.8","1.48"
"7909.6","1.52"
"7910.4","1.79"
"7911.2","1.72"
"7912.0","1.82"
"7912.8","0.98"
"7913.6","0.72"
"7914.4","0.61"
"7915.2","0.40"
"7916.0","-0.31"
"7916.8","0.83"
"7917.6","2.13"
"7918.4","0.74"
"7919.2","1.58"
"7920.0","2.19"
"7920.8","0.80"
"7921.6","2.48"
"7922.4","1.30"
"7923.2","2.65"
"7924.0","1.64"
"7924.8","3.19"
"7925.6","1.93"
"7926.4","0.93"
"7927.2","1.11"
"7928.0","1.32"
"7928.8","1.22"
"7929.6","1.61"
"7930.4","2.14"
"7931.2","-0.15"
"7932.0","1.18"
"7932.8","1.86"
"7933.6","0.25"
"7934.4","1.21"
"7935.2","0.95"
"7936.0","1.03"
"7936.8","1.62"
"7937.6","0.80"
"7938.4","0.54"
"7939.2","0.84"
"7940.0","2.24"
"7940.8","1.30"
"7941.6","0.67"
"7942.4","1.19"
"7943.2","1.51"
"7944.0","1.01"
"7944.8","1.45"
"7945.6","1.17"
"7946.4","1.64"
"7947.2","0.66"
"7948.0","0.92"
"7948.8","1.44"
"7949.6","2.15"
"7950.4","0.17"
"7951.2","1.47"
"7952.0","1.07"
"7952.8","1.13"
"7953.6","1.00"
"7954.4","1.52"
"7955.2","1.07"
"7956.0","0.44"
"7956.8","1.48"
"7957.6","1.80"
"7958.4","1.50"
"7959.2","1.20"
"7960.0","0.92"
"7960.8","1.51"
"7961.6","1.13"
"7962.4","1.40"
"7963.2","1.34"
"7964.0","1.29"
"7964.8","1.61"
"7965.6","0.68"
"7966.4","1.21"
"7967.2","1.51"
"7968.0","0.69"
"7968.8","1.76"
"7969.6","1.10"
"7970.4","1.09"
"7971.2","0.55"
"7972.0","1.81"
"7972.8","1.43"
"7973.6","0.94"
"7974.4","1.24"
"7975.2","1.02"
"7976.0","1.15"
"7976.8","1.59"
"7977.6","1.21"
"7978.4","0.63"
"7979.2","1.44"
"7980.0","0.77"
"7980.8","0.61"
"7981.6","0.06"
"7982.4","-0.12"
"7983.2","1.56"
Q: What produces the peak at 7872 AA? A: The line Halpha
